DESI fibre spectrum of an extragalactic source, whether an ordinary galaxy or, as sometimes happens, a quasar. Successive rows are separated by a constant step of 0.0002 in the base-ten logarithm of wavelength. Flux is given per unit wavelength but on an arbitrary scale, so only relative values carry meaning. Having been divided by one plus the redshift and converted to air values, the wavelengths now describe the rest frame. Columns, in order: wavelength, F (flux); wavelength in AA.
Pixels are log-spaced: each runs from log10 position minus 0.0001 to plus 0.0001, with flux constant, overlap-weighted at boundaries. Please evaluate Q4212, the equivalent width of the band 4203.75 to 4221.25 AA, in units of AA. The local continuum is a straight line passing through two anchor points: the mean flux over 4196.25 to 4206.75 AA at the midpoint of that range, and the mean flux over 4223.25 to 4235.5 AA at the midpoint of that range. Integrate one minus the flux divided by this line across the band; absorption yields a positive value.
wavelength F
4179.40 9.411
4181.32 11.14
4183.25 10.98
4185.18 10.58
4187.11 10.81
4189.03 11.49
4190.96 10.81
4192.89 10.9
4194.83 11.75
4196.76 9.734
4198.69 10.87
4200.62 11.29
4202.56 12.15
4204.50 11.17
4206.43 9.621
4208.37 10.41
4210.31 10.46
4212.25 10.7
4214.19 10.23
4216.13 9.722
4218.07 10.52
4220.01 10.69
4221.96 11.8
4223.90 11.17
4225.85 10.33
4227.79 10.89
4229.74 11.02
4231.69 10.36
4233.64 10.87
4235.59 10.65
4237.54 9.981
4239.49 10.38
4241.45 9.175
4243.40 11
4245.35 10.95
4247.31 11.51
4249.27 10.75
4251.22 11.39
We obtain 0.7 AA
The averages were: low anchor 10.9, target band 10.4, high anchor 10.8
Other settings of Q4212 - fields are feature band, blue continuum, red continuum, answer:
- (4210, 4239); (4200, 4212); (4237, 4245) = -0.4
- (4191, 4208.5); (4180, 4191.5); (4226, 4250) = -0.1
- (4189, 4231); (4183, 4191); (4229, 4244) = -0.4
